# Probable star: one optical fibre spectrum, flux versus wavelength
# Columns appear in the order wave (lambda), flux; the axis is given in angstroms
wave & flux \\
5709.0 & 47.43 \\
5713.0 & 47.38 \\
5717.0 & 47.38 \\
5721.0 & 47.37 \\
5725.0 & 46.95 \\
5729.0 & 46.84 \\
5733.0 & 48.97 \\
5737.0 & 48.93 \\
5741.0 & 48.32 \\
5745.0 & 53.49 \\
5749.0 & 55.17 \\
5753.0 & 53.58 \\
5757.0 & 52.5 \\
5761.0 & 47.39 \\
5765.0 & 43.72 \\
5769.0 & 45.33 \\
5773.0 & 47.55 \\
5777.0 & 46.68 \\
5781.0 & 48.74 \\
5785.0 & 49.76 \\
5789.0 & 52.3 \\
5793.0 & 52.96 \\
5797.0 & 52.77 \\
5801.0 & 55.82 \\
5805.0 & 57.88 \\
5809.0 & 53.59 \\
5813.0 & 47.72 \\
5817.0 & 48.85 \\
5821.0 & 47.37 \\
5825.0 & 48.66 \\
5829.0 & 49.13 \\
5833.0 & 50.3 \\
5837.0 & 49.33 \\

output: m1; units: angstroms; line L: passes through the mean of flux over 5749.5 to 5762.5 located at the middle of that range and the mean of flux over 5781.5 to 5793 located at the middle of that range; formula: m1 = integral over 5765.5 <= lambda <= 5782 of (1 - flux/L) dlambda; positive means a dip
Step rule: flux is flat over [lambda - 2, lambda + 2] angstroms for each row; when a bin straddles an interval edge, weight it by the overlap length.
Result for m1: 1.5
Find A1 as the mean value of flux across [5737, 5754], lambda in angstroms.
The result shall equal 52.1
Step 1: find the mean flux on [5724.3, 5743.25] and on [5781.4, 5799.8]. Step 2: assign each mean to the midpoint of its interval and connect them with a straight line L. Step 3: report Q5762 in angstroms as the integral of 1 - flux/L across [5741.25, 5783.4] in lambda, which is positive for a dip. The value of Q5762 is 0.49 angstroms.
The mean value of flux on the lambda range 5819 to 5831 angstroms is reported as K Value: 48.4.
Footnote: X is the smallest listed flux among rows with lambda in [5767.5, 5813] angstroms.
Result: 45.33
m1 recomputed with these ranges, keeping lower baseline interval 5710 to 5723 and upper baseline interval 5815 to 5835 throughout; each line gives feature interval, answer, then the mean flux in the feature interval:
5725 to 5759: -2.1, 50.7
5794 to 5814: -2.2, 53.8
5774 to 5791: -0.3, 49.3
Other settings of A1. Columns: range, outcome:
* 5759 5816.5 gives 50.1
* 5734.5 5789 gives 49.4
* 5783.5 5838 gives 51.2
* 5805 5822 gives 50.5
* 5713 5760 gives 49.8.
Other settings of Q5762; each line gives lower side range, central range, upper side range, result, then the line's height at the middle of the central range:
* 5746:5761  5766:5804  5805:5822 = 1.0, 51.6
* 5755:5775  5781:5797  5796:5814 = 0.0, 51.3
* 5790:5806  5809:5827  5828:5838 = 1.0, 51.7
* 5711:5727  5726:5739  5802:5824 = -0.1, 47.8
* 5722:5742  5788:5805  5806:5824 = -1.6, 49.4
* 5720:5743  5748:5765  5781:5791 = -0.6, 49.1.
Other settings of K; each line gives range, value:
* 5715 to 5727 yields 47.2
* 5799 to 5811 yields 55.8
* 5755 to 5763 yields 49.9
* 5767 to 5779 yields 46.5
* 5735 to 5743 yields 48.6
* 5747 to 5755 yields 54.4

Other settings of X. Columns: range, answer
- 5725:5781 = 43.72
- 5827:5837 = 49.13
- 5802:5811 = 53.59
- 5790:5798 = 52.77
